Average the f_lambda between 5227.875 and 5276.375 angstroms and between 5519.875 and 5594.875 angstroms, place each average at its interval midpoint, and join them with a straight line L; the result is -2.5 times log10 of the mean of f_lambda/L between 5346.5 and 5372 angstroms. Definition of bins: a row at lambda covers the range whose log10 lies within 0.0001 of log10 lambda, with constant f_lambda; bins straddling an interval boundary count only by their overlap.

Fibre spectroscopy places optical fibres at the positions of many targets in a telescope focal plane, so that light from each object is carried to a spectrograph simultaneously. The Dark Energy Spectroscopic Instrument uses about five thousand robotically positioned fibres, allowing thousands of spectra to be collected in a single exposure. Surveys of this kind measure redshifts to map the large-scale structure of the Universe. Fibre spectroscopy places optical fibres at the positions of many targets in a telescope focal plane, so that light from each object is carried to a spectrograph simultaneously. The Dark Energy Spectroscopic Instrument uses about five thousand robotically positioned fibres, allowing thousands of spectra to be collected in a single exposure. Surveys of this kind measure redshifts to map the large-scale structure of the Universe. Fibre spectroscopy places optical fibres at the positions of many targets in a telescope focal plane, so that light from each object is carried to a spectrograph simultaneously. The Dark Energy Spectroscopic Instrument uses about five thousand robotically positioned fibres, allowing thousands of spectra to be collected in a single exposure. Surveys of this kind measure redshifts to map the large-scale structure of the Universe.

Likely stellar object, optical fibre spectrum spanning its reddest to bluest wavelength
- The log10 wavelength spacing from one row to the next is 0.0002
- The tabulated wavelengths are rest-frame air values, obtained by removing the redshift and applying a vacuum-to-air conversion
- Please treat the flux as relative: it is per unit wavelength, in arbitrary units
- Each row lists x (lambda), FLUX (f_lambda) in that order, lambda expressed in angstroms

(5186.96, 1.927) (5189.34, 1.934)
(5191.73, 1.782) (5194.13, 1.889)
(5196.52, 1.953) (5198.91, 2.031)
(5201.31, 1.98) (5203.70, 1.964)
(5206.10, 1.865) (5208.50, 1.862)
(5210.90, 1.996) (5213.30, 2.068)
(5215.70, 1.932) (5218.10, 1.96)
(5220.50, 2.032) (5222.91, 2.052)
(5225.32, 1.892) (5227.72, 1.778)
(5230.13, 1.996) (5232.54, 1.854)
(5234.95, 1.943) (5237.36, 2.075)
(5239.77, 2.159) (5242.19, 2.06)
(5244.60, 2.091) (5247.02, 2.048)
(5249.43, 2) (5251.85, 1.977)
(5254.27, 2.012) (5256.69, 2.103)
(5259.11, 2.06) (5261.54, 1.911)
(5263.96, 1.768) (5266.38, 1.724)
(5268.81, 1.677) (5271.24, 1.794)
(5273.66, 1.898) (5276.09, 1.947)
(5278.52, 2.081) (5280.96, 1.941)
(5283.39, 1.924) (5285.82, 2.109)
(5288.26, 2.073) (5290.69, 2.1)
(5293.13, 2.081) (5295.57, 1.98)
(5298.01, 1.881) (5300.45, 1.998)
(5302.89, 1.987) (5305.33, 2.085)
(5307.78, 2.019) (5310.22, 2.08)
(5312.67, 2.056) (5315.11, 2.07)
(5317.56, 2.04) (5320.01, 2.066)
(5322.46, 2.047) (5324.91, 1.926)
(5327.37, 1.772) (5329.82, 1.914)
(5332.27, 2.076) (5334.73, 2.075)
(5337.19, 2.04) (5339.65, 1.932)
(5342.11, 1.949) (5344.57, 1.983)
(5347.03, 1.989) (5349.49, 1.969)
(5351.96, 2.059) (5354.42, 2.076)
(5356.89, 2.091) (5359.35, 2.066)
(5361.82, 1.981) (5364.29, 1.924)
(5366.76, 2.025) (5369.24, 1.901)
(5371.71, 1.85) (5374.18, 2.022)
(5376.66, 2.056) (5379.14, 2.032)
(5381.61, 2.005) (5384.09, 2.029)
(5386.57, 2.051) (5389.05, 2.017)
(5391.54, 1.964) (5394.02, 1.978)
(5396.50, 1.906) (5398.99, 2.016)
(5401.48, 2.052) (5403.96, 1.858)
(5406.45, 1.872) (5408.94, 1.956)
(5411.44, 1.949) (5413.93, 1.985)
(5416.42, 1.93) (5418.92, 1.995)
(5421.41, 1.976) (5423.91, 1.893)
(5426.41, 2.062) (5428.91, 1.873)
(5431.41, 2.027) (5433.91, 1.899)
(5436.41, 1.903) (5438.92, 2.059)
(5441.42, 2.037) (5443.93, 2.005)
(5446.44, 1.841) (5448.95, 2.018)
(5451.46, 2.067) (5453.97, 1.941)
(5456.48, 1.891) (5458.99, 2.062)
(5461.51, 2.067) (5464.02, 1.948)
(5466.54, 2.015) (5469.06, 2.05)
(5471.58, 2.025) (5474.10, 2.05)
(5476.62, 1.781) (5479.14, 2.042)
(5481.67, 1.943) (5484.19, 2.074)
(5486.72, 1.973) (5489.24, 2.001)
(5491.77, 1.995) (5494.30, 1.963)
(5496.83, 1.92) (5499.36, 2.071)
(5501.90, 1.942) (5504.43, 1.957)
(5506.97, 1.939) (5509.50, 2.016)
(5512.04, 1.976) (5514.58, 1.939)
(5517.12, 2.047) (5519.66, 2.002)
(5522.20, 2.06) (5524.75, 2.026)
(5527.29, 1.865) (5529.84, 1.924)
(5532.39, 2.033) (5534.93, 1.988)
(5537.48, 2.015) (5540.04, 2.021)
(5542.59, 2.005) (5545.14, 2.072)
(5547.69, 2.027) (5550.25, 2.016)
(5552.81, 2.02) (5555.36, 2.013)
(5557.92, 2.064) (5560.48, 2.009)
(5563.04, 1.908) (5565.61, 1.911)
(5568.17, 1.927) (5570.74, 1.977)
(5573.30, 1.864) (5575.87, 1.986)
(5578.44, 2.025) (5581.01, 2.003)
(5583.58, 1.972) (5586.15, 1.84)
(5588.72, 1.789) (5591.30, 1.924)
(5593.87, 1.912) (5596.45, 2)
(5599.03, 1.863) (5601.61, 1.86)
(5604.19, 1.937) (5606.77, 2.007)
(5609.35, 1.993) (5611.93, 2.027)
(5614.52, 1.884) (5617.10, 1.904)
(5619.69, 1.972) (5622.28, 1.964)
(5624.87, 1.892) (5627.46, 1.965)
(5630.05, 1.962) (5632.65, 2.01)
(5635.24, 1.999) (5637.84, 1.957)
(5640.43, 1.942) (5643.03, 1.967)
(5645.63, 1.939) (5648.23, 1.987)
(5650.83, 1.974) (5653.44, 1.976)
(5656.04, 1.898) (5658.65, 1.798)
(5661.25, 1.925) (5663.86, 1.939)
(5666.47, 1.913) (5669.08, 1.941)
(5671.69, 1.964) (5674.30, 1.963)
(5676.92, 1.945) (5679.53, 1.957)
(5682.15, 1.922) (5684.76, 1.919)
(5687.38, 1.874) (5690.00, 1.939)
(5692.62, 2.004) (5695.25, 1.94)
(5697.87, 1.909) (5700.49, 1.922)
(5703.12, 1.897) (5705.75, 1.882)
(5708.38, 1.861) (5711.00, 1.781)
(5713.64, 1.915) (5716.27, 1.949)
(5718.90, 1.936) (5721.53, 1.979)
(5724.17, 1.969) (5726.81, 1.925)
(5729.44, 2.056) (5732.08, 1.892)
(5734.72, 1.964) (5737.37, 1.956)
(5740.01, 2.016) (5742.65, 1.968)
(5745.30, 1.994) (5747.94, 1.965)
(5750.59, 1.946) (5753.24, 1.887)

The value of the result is -0.022 mag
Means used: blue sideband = 1.95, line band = 2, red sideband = 1.97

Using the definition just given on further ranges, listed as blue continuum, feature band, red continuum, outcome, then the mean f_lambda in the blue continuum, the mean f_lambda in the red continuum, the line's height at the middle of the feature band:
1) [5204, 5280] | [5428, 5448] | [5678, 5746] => -0.006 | 1.96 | 1.94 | 1.95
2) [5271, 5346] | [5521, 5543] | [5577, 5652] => -0.016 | 2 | 1.95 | 1.96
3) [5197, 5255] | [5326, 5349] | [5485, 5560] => 0.011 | 1.98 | 2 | 1.99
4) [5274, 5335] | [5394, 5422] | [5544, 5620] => 0.019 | 2.01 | 1.96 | 1.99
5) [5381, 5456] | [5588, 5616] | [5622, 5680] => 0.012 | 1.97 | 1.95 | 1.95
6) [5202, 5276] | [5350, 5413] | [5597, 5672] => -0.022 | 1.95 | 1.94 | 1.95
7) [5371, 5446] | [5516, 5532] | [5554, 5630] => -0.018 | 1.97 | 1.95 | 1.96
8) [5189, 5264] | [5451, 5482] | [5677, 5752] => -0.019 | 1.97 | 1.94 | 1.96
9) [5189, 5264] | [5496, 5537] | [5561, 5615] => -0.022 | 1.97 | 1.94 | 1.94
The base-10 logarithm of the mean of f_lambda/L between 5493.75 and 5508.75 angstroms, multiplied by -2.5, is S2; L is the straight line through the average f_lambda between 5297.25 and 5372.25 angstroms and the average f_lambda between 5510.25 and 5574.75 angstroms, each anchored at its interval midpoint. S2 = 0.01 mag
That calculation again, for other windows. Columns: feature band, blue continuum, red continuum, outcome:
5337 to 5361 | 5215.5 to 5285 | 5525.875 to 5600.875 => -0.03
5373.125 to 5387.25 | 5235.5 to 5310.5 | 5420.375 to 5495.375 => -0.03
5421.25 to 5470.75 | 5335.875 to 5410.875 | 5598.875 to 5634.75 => 0.00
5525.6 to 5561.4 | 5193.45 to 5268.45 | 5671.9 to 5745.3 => -0.03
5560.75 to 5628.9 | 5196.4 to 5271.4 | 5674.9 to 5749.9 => 0.00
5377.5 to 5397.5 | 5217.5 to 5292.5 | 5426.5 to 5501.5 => -0.01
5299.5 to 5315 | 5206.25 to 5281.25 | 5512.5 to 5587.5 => -0.04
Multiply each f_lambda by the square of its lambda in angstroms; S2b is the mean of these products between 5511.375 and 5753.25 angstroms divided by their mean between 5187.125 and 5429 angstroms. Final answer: 1.11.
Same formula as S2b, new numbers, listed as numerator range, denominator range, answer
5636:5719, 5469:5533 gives 1.03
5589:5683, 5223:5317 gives 1.12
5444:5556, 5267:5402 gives 1.06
